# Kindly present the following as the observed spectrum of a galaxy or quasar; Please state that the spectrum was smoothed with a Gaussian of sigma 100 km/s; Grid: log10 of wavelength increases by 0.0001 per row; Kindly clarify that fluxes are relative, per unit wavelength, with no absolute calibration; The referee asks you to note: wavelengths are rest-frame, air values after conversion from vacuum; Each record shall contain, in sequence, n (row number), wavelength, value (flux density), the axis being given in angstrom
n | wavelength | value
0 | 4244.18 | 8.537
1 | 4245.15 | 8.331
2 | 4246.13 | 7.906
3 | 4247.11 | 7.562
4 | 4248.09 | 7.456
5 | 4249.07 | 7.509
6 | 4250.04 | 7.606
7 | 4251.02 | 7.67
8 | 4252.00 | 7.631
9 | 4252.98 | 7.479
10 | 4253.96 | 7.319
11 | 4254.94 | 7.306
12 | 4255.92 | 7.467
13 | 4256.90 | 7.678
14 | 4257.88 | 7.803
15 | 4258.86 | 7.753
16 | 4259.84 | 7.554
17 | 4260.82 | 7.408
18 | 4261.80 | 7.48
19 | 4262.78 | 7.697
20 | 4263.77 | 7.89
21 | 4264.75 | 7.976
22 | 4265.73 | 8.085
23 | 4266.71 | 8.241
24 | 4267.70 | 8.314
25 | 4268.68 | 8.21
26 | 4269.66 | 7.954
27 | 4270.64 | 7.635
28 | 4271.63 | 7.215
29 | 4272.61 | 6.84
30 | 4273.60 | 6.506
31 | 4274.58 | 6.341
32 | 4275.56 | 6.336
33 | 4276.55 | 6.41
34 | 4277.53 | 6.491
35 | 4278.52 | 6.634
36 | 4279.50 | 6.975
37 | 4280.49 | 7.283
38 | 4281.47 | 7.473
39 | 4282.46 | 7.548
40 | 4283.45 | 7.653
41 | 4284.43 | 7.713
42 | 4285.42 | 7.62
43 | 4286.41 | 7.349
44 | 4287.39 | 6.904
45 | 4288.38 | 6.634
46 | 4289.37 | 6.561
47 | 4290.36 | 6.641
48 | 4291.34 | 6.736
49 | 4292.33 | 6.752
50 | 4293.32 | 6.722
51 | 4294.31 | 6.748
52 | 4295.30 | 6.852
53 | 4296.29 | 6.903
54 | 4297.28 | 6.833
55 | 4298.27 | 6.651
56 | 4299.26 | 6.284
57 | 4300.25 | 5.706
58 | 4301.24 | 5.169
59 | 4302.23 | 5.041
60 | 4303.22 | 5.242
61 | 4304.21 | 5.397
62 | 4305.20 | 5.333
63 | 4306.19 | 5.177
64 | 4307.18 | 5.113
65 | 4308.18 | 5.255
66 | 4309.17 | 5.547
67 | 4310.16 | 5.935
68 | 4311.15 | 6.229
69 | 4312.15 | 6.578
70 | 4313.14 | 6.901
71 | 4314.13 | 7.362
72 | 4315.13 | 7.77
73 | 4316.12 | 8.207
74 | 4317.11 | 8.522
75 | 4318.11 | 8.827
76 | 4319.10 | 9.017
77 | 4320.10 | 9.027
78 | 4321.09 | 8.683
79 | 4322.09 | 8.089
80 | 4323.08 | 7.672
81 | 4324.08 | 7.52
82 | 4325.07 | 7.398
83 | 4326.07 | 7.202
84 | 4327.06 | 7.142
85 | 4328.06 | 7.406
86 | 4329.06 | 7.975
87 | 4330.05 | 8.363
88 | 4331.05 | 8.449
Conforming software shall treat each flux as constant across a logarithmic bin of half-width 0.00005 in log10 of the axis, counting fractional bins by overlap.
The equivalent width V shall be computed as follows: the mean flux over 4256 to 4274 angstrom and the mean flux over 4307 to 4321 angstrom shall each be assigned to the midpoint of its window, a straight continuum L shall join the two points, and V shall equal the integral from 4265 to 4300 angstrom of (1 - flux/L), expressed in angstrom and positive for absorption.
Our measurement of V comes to 2.1 angstrom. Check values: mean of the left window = 7.68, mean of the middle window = 7.08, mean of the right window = 7.25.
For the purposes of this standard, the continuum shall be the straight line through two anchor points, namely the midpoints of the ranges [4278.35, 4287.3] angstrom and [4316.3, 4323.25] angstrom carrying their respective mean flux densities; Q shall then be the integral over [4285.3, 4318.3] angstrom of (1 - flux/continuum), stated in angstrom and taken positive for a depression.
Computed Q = 6.2 angstrom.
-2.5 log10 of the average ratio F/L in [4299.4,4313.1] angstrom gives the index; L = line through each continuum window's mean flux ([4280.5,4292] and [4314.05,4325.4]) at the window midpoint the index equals 0.36 mag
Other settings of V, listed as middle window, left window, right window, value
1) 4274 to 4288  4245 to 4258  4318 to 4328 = 1.30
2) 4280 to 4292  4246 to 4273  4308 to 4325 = 0.68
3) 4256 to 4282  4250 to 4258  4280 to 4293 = -0.13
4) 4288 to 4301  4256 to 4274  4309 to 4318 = 1.35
